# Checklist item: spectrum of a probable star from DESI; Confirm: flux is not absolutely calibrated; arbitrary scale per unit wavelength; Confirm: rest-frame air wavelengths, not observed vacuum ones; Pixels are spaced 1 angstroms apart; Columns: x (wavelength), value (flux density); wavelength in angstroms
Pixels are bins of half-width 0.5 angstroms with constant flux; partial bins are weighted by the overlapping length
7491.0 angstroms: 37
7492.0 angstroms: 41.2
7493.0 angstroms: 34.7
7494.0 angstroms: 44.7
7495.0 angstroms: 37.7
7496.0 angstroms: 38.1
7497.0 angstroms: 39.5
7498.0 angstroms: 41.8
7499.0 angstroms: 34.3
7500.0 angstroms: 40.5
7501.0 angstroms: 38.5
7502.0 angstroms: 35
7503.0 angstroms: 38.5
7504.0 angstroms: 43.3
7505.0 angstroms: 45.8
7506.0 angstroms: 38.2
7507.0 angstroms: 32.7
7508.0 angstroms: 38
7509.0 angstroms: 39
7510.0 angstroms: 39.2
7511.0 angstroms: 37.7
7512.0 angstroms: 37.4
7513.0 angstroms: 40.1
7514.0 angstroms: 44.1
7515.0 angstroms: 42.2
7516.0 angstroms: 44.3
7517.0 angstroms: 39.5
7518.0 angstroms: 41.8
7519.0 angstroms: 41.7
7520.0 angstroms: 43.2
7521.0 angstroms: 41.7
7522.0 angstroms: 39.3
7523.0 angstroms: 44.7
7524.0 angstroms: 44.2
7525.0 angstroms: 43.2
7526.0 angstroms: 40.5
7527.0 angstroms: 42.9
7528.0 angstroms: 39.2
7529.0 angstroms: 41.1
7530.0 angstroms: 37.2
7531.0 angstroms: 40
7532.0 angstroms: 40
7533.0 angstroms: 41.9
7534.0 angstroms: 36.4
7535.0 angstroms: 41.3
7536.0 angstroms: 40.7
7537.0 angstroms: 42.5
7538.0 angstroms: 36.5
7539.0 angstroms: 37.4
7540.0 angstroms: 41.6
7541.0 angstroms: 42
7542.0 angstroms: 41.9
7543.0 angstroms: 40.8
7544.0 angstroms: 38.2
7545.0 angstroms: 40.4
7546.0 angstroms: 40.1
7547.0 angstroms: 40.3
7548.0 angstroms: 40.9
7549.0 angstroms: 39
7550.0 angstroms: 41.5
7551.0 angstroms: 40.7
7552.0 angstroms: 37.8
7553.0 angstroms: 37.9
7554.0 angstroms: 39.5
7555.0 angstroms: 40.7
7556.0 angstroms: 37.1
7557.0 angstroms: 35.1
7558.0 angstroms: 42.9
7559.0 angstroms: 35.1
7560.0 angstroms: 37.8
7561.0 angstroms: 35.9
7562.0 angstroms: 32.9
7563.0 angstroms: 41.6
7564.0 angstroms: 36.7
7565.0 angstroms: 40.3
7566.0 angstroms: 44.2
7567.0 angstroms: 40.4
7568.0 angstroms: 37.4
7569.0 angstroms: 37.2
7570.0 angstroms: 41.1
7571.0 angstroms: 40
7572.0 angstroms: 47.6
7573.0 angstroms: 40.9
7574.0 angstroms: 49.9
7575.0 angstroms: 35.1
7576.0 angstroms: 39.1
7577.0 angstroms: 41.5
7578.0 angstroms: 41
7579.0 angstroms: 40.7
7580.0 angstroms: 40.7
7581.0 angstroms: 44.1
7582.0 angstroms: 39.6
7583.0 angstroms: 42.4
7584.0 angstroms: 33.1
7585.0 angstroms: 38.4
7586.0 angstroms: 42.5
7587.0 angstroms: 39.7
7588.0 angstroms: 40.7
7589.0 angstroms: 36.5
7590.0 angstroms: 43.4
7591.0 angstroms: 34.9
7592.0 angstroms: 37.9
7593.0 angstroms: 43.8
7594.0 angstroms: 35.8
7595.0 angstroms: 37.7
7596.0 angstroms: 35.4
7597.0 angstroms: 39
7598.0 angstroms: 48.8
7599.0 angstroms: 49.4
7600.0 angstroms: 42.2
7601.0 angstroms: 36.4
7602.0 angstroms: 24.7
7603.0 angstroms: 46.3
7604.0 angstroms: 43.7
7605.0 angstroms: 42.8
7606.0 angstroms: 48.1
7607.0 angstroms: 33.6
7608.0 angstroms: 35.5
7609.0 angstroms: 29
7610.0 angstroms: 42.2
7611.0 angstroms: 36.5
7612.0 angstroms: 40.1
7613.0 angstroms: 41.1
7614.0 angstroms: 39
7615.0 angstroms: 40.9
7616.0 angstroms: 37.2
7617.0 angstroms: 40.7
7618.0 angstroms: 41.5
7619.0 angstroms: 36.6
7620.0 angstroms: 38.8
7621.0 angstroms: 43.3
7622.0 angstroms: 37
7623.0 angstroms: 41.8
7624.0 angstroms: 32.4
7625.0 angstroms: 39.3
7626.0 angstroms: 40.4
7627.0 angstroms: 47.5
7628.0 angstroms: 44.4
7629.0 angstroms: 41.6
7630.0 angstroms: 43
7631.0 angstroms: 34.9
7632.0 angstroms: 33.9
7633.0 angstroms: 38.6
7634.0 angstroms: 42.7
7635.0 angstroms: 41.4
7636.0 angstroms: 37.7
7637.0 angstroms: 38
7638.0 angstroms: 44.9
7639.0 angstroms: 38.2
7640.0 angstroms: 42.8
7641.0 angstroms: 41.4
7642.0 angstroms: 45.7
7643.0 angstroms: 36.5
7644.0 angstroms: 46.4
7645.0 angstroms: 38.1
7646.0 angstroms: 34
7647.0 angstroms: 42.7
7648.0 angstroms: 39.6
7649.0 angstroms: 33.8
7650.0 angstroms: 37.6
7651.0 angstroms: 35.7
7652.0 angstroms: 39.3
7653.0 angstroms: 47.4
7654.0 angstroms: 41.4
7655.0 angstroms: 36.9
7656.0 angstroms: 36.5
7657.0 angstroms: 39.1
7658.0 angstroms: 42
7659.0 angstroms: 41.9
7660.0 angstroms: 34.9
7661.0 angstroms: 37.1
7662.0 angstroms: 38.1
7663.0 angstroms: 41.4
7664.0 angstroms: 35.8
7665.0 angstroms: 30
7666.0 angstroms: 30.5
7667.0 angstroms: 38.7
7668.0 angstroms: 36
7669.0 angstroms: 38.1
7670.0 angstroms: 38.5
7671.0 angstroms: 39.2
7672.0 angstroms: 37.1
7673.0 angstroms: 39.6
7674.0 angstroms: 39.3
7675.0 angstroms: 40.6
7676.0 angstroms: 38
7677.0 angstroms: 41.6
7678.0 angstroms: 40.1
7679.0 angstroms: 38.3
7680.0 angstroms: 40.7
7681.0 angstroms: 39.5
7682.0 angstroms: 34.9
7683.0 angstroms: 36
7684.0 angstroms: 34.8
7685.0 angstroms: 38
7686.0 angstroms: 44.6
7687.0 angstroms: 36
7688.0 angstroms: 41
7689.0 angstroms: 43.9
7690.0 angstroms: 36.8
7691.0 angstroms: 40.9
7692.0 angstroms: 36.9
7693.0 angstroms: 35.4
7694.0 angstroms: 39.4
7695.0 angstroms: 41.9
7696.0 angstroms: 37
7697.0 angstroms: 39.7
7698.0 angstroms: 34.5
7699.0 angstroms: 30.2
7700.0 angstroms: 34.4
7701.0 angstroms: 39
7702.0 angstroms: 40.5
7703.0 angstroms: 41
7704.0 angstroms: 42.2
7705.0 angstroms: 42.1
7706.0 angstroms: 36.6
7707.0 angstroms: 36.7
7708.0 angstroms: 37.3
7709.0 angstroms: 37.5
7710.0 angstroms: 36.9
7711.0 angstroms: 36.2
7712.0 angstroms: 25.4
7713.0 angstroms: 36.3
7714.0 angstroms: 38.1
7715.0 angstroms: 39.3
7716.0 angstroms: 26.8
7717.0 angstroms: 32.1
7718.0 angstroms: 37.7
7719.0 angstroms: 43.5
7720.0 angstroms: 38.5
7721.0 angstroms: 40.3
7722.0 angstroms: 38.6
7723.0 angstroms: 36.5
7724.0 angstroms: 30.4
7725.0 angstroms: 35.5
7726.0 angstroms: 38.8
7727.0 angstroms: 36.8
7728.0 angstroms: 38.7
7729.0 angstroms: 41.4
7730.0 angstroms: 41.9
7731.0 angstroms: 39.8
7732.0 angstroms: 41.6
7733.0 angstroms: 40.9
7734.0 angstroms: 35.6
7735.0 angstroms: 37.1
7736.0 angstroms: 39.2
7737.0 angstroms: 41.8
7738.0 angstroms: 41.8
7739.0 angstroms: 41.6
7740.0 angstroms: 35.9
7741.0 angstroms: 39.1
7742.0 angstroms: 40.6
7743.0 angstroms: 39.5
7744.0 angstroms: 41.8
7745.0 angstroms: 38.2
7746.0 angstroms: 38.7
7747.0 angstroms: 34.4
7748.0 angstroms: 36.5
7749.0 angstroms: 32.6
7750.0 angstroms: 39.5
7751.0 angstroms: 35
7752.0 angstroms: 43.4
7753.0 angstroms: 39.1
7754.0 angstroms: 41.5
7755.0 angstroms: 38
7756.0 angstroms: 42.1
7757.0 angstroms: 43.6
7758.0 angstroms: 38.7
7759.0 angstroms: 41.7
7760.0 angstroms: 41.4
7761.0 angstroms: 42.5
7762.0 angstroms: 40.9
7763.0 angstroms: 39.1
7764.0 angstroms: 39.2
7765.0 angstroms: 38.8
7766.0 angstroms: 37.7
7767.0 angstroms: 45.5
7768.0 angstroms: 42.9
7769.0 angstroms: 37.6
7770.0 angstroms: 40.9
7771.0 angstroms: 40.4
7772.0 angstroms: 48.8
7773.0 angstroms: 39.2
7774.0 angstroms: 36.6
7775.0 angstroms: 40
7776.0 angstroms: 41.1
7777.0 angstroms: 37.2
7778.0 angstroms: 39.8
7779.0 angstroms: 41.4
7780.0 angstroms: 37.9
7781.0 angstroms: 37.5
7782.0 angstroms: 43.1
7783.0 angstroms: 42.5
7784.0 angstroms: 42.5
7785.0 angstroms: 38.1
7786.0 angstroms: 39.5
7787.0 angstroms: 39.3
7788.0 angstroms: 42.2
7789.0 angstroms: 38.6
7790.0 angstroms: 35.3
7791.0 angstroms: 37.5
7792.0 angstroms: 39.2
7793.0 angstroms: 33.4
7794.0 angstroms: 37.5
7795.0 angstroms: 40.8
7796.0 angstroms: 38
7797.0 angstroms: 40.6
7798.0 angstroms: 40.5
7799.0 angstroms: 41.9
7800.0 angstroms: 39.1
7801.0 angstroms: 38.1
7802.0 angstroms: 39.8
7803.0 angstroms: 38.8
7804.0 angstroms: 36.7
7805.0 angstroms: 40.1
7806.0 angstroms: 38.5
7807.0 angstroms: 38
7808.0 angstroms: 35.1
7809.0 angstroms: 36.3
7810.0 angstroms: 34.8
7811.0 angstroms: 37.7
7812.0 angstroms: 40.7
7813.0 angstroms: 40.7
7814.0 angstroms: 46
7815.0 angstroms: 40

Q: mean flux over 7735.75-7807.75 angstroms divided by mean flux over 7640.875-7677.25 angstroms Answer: 1.0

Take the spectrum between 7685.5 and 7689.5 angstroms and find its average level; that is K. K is 41.4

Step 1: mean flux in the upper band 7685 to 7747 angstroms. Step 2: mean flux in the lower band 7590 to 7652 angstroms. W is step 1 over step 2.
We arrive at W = 1.0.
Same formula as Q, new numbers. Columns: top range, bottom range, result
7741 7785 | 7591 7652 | 1.01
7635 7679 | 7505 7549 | 0.96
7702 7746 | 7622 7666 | 0.97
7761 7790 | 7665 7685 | 1.07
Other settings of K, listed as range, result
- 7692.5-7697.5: 38.7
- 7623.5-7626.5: 37.4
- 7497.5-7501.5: 38.8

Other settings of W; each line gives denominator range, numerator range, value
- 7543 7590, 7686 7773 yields 0.97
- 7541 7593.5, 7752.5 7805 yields 1.00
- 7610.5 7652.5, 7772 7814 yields 0.99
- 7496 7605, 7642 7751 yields 0.95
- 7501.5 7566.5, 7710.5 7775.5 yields 0.97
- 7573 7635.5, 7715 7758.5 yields 0.97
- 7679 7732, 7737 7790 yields 1.06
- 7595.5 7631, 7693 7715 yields 0.93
